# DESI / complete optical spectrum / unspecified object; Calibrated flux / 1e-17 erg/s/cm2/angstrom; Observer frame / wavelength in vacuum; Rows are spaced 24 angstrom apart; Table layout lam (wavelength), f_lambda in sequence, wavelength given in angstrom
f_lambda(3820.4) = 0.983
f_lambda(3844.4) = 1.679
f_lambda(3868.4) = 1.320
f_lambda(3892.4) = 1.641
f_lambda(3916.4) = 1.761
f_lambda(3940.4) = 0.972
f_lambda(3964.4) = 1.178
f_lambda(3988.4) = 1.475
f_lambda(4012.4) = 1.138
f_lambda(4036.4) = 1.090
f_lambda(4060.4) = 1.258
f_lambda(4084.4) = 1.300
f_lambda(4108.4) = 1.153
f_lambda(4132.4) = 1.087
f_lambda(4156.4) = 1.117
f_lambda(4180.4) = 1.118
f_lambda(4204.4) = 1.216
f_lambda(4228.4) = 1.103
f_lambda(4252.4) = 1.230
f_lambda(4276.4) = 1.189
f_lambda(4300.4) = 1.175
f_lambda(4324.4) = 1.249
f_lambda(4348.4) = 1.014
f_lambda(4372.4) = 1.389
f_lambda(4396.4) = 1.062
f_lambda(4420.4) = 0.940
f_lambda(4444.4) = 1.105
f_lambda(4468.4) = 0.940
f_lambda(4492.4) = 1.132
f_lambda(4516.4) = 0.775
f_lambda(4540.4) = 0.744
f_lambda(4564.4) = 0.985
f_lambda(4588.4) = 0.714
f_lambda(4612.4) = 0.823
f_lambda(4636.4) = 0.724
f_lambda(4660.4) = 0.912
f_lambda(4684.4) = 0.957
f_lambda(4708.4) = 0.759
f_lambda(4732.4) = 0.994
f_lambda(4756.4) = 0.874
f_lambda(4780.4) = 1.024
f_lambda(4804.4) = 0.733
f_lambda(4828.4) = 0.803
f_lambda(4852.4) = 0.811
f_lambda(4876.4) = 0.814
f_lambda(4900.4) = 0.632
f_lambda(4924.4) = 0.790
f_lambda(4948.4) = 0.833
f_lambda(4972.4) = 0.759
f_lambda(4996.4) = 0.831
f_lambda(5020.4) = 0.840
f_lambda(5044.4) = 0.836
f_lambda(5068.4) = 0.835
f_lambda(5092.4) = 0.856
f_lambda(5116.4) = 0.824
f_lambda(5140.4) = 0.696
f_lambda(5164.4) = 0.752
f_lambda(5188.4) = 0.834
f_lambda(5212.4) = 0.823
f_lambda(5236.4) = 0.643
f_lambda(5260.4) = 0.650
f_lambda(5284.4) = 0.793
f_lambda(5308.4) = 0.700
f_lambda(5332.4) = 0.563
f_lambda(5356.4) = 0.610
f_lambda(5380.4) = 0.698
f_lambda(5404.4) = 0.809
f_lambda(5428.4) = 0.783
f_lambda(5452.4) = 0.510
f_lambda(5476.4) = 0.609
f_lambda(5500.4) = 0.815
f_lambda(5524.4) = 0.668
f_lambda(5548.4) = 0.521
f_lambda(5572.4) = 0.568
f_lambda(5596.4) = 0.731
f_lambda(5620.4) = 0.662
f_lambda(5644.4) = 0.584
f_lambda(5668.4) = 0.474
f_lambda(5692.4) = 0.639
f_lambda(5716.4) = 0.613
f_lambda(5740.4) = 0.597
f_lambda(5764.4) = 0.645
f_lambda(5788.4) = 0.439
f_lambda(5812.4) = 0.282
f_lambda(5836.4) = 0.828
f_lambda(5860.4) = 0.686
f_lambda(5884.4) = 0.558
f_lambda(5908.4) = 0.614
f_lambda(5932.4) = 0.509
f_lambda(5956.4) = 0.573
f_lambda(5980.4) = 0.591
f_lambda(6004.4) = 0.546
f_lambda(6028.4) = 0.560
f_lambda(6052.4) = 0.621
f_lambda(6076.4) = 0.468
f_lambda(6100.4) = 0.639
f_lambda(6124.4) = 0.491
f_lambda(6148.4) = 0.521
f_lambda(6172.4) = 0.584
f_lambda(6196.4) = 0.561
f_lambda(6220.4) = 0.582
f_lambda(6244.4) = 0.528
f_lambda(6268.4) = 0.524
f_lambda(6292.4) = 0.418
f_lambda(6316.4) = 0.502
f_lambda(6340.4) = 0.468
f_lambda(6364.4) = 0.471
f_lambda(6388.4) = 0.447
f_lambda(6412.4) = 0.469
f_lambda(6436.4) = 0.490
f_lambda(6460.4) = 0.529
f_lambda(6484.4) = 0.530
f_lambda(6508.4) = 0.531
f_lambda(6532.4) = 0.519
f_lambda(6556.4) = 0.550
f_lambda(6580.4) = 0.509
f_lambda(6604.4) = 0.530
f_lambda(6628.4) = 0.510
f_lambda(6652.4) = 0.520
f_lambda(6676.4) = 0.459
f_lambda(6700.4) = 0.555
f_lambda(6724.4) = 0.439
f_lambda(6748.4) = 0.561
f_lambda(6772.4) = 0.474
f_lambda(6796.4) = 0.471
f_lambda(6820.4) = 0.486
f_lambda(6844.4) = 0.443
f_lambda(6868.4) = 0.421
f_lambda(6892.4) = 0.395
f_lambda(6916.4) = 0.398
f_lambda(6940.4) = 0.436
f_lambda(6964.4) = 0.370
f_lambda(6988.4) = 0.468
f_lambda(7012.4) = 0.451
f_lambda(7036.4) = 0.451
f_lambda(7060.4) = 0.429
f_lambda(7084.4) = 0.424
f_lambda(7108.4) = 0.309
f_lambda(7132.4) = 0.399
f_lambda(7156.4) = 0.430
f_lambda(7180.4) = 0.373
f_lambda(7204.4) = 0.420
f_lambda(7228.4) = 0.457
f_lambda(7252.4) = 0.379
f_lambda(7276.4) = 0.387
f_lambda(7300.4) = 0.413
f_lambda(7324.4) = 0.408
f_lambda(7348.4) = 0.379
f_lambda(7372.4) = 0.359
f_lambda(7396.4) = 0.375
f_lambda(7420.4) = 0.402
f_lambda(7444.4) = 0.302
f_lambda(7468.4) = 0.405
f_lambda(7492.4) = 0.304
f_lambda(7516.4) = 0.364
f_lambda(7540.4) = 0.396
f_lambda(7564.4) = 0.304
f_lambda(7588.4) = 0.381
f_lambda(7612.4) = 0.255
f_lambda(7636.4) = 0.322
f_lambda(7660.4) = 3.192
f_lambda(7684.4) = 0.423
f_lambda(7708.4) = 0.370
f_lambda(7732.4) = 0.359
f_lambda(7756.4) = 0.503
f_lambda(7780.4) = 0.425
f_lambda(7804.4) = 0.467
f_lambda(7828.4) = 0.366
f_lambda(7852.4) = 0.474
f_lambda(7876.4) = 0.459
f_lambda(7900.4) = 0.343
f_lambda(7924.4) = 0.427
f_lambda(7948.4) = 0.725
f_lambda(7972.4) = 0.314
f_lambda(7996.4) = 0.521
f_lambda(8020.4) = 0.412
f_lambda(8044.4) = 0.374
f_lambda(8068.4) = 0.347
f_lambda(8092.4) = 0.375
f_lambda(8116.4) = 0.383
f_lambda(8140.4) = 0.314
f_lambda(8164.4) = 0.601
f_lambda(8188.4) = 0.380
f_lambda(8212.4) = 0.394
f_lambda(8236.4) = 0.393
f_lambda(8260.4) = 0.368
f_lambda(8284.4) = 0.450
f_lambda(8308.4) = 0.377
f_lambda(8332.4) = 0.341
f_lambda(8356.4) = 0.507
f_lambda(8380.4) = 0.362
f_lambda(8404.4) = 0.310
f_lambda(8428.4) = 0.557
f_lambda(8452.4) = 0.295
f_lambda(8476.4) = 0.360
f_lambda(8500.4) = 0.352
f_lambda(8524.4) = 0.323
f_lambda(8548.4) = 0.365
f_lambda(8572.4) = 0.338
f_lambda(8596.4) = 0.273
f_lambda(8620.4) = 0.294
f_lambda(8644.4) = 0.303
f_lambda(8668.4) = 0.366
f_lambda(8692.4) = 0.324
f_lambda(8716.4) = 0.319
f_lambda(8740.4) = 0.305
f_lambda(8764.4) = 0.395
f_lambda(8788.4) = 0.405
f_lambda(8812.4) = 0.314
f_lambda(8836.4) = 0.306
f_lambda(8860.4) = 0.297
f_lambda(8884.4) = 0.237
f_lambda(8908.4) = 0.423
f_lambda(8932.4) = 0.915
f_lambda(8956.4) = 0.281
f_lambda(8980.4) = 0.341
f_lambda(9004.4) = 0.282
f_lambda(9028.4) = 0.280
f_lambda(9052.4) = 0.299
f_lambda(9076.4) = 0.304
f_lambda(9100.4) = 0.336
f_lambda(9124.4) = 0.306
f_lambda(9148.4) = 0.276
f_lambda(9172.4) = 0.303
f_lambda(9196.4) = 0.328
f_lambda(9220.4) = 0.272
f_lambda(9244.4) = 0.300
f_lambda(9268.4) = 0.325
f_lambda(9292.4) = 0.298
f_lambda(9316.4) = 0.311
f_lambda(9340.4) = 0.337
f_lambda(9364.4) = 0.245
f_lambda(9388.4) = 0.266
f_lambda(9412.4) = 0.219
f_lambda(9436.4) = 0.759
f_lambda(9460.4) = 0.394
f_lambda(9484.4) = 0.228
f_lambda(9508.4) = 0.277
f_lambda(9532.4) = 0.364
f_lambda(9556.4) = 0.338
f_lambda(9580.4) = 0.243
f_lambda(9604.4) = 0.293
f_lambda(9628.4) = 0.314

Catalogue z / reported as 1.055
